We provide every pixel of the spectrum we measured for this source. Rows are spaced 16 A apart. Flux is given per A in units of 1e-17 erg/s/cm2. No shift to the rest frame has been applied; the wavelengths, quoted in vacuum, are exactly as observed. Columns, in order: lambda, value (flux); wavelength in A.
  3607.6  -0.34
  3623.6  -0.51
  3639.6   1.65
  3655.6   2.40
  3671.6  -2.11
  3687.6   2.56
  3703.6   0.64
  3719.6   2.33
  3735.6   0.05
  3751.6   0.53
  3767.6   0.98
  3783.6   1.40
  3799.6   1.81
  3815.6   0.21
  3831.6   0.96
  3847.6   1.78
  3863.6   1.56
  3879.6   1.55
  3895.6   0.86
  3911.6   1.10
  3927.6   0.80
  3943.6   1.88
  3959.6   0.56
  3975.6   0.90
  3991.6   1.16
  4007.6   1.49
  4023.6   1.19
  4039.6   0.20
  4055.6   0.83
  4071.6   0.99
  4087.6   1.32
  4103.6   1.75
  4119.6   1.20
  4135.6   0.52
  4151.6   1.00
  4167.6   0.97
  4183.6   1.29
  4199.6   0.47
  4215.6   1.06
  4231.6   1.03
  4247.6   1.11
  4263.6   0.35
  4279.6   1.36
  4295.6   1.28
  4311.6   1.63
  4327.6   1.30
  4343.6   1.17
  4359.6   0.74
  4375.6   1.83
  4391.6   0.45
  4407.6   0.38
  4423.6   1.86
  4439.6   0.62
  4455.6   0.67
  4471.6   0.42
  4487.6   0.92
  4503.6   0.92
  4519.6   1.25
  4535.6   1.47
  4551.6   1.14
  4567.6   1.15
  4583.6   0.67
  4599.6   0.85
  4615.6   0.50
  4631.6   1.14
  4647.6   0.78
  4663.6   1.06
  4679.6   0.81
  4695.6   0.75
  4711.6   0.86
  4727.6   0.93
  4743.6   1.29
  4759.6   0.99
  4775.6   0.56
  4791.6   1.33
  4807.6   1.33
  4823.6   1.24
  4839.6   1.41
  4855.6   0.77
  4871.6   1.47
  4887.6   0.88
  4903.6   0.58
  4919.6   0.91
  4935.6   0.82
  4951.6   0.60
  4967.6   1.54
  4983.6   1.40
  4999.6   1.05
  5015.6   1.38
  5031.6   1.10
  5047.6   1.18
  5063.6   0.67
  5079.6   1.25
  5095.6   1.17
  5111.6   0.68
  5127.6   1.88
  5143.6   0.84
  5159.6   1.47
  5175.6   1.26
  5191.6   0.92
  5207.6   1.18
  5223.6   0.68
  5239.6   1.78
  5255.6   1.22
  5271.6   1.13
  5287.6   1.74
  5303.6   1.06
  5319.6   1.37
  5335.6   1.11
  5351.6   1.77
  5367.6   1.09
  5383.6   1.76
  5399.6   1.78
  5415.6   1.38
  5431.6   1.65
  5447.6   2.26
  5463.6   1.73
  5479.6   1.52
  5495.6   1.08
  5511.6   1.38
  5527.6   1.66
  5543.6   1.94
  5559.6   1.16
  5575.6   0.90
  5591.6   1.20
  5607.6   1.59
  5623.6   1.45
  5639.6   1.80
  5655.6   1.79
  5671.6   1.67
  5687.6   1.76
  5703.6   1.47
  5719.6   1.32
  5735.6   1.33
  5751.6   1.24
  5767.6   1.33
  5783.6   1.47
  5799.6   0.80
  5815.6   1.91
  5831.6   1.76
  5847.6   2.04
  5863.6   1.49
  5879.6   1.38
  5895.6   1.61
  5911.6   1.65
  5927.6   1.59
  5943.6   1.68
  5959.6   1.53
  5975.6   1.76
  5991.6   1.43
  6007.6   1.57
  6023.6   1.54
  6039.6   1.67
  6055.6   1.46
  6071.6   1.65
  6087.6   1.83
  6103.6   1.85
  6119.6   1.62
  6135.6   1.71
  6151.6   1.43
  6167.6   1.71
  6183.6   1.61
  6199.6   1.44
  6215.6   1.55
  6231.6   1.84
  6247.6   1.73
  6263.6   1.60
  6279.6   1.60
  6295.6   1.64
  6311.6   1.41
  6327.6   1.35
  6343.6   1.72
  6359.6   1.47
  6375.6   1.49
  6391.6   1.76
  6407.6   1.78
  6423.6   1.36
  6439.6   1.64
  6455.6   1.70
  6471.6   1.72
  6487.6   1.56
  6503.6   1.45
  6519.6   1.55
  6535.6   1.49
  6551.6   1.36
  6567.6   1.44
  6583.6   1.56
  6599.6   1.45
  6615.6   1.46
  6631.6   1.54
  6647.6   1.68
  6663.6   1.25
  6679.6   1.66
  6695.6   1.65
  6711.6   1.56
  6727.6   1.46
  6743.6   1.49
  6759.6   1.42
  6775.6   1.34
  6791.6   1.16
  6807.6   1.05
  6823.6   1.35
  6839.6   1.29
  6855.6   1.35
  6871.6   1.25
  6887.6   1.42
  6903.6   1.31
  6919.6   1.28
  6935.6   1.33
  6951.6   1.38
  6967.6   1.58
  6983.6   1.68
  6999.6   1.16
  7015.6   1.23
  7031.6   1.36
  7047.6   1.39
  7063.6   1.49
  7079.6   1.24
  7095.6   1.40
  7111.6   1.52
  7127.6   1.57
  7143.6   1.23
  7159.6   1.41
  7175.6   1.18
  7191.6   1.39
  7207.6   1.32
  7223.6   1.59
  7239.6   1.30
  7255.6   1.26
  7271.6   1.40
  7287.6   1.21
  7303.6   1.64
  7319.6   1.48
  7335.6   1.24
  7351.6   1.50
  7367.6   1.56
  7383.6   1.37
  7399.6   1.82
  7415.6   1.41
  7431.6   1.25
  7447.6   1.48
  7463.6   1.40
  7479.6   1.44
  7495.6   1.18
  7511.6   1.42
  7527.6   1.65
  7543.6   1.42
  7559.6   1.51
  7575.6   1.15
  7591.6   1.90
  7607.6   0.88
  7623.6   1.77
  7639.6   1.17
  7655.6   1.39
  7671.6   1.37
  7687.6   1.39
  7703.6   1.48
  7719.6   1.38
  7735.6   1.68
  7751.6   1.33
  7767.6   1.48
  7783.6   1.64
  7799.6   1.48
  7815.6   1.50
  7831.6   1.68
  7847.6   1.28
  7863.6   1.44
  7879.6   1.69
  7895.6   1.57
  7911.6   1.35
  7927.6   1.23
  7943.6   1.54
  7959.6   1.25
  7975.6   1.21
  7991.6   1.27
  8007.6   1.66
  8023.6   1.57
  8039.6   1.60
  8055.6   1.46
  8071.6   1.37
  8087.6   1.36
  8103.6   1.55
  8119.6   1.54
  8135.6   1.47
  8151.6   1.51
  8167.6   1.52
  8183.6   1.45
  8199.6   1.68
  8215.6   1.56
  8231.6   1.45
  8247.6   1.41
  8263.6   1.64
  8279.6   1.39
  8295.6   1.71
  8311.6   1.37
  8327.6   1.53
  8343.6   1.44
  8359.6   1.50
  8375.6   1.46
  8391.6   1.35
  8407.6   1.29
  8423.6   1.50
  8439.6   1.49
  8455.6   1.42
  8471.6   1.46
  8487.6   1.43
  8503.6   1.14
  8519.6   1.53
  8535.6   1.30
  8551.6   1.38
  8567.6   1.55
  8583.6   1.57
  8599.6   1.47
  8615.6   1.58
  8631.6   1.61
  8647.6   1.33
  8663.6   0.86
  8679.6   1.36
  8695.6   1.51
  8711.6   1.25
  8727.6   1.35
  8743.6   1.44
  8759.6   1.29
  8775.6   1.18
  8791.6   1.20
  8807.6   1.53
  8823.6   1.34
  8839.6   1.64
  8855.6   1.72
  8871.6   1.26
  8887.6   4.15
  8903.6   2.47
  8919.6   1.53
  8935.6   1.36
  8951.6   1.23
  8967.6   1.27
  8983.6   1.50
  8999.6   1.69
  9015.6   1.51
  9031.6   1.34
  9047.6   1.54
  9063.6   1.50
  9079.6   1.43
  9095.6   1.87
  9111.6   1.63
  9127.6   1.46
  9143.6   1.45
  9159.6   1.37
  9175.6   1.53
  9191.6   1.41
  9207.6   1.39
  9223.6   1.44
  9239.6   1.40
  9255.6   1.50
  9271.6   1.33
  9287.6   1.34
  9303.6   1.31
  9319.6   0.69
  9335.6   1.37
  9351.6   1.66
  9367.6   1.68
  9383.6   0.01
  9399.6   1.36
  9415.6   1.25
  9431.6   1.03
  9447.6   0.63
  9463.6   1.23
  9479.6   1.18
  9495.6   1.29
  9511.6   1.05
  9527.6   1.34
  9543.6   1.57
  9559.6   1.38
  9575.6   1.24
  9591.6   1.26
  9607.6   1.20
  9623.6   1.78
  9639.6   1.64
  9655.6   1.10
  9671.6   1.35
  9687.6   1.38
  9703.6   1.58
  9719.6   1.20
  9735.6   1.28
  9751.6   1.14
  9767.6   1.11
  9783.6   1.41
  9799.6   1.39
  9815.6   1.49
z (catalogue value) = 0.353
